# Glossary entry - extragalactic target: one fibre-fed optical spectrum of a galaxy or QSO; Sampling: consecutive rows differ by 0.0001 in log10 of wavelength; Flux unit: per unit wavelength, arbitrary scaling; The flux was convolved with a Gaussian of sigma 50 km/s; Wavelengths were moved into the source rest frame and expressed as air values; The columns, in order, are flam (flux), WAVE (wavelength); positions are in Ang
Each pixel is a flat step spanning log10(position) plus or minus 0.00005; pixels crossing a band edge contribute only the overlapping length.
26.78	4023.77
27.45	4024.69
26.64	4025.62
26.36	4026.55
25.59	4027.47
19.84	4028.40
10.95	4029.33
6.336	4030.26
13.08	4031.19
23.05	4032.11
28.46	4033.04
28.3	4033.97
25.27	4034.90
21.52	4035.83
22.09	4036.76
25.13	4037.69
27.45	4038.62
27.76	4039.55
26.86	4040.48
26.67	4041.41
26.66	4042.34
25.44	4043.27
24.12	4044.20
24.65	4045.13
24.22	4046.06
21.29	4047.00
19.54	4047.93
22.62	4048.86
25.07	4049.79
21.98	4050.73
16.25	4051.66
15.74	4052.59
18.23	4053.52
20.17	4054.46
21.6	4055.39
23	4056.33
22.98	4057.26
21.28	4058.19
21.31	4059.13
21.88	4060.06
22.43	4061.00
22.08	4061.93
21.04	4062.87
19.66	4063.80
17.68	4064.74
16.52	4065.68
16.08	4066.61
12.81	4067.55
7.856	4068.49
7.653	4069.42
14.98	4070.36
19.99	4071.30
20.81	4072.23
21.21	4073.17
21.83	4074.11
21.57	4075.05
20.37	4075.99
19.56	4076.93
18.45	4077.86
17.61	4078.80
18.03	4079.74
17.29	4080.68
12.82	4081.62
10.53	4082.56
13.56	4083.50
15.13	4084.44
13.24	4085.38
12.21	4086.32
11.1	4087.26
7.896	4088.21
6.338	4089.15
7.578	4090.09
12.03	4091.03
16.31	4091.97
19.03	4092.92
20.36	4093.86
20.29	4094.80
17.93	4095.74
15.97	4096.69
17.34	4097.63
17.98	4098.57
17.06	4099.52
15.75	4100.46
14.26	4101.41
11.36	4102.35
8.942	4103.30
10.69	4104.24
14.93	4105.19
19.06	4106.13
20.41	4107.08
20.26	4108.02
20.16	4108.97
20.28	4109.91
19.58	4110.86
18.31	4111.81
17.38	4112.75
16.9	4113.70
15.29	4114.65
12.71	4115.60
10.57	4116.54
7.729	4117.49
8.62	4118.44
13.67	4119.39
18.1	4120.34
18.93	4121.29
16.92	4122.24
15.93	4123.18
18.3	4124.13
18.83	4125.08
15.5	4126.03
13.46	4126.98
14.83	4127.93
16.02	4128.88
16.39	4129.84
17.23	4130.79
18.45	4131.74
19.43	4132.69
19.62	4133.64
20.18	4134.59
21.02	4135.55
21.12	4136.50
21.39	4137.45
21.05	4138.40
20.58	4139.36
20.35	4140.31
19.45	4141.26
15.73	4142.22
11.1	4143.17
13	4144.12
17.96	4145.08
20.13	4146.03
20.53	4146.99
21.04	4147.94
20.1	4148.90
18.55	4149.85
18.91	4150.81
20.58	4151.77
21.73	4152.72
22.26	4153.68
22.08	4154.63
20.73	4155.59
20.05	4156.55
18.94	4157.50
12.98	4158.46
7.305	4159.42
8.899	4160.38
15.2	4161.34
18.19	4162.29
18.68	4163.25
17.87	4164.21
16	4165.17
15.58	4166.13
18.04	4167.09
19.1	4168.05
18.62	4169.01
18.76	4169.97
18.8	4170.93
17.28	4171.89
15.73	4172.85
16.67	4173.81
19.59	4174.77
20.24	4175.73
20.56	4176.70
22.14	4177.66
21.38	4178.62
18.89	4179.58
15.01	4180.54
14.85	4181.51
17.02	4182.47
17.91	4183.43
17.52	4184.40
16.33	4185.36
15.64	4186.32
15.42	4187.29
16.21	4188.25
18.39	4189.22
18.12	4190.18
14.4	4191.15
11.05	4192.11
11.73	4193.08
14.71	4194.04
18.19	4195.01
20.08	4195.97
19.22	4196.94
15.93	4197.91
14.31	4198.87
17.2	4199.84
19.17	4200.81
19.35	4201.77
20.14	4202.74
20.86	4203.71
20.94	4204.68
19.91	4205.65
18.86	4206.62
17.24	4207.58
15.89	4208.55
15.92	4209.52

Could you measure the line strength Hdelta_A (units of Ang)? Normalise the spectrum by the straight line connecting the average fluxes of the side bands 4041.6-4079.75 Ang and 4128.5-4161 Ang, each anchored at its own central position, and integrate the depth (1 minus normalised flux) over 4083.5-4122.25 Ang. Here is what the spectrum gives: 8.3 Ang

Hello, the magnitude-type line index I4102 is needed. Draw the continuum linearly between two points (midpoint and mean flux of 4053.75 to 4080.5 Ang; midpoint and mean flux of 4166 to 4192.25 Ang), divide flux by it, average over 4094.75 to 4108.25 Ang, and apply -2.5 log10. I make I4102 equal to 0.162 mag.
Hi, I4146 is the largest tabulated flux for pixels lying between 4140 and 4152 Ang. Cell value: 21.04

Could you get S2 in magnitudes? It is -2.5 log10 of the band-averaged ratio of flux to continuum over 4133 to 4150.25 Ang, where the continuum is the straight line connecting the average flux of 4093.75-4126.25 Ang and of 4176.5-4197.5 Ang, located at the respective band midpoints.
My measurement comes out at -0.16 mag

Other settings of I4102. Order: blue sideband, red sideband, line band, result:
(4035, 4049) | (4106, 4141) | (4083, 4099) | 0.37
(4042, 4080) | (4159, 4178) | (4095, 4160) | 0.06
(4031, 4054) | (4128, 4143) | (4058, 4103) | 0.30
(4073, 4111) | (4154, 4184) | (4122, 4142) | -0.10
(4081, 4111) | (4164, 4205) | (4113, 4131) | 0.05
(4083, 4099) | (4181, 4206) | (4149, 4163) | -0.10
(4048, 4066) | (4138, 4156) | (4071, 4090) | 0.27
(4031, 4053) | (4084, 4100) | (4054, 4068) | 0.01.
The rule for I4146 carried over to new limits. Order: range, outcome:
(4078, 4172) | 22.26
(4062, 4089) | 21.83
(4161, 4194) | 22.14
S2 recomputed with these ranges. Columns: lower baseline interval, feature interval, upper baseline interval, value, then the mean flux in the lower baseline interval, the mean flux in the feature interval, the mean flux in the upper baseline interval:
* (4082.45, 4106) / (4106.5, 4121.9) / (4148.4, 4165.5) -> -0.071 mag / 14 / 16.2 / 17.7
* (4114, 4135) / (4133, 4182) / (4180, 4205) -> -0.127 mag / 15.8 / 18.3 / 16.9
